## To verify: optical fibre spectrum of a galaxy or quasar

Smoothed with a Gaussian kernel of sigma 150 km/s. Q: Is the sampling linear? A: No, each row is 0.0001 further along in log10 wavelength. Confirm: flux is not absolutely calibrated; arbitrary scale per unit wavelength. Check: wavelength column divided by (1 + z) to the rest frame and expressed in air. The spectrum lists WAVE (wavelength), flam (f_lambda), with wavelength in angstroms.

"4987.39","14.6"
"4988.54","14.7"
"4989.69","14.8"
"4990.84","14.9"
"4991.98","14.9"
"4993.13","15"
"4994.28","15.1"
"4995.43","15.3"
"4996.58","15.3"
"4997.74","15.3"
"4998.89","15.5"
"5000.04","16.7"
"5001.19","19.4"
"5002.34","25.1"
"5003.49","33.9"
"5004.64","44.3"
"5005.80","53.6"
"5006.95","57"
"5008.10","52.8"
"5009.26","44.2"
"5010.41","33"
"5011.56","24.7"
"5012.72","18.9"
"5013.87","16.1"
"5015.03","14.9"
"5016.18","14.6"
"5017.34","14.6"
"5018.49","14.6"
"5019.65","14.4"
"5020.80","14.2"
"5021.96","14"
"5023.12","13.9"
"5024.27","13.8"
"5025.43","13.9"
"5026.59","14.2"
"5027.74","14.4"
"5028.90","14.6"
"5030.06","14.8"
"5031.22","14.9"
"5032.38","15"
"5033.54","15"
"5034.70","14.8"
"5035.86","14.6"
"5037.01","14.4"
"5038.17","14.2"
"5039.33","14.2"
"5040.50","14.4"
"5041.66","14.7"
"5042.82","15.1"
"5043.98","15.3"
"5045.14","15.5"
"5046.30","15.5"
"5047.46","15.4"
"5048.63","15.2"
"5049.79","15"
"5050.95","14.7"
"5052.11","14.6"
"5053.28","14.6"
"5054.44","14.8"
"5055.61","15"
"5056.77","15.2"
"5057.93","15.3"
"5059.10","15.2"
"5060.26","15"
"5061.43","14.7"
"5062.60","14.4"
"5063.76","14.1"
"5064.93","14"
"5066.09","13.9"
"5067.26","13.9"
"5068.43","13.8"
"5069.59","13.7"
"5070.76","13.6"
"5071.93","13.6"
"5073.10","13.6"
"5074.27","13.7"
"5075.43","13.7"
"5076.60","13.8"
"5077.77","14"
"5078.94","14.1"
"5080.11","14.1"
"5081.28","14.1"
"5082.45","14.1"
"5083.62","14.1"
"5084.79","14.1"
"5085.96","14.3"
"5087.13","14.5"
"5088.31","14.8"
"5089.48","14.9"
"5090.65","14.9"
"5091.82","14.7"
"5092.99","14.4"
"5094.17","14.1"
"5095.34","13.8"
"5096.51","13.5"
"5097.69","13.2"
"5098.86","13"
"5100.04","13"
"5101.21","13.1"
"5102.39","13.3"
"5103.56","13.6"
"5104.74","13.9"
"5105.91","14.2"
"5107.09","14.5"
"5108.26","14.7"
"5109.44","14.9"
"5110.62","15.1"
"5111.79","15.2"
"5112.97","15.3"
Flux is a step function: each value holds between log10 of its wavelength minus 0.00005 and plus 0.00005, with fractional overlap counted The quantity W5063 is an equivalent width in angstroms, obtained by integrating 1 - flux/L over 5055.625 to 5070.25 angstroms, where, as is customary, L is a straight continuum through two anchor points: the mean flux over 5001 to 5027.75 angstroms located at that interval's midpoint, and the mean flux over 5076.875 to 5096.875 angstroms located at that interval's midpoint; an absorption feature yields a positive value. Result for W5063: 2.78 angstroms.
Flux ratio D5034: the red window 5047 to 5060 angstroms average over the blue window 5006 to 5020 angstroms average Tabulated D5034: 0.54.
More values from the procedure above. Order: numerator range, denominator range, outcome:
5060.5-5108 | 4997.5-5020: 0.51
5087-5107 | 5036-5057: 0.94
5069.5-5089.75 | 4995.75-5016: 0.48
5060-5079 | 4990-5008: 0.55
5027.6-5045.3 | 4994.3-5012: 0.48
